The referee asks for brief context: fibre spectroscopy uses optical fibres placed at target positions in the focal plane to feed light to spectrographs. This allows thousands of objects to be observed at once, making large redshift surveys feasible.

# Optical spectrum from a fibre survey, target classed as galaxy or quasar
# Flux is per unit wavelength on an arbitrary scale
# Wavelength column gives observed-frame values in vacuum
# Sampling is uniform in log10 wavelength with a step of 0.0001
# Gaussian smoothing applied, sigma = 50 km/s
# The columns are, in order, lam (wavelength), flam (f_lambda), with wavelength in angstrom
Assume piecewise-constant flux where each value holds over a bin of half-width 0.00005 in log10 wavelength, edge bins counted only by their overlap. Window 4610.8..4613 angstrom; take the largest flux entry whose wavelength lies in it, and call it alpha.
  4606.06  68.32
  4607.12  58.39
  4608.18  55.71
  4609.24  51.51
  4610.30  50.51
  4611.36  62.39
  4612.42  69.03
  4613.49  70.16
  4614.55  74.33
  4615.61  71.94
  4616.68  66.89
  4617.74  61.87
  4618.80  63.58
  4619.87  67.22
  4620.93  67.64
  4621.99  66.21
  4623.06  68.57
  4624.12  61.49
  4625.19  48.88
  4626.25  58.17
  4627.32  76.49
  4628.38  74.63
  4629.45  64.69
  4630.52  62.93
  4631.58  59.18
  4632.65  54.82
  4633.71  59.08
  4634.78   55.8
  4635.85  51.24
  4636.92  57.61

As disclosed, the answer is 69.03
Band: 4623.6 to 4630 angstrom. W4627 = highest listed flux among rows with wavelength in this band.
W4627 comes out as 76.49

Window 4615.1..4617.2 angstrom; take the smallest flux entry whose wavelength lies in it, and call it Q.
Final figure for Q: 66.89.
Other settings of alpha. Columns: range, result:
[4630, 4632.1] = 62.93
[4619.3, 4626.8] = 68.57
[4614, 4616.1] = 74.33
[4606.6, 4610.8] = 58.39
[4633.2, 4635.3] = 59.08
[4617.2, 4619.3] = 63.58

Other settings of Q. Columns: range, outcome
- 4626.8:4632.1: 59.18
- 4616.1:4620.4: 61.87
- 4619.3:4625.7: 48.88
